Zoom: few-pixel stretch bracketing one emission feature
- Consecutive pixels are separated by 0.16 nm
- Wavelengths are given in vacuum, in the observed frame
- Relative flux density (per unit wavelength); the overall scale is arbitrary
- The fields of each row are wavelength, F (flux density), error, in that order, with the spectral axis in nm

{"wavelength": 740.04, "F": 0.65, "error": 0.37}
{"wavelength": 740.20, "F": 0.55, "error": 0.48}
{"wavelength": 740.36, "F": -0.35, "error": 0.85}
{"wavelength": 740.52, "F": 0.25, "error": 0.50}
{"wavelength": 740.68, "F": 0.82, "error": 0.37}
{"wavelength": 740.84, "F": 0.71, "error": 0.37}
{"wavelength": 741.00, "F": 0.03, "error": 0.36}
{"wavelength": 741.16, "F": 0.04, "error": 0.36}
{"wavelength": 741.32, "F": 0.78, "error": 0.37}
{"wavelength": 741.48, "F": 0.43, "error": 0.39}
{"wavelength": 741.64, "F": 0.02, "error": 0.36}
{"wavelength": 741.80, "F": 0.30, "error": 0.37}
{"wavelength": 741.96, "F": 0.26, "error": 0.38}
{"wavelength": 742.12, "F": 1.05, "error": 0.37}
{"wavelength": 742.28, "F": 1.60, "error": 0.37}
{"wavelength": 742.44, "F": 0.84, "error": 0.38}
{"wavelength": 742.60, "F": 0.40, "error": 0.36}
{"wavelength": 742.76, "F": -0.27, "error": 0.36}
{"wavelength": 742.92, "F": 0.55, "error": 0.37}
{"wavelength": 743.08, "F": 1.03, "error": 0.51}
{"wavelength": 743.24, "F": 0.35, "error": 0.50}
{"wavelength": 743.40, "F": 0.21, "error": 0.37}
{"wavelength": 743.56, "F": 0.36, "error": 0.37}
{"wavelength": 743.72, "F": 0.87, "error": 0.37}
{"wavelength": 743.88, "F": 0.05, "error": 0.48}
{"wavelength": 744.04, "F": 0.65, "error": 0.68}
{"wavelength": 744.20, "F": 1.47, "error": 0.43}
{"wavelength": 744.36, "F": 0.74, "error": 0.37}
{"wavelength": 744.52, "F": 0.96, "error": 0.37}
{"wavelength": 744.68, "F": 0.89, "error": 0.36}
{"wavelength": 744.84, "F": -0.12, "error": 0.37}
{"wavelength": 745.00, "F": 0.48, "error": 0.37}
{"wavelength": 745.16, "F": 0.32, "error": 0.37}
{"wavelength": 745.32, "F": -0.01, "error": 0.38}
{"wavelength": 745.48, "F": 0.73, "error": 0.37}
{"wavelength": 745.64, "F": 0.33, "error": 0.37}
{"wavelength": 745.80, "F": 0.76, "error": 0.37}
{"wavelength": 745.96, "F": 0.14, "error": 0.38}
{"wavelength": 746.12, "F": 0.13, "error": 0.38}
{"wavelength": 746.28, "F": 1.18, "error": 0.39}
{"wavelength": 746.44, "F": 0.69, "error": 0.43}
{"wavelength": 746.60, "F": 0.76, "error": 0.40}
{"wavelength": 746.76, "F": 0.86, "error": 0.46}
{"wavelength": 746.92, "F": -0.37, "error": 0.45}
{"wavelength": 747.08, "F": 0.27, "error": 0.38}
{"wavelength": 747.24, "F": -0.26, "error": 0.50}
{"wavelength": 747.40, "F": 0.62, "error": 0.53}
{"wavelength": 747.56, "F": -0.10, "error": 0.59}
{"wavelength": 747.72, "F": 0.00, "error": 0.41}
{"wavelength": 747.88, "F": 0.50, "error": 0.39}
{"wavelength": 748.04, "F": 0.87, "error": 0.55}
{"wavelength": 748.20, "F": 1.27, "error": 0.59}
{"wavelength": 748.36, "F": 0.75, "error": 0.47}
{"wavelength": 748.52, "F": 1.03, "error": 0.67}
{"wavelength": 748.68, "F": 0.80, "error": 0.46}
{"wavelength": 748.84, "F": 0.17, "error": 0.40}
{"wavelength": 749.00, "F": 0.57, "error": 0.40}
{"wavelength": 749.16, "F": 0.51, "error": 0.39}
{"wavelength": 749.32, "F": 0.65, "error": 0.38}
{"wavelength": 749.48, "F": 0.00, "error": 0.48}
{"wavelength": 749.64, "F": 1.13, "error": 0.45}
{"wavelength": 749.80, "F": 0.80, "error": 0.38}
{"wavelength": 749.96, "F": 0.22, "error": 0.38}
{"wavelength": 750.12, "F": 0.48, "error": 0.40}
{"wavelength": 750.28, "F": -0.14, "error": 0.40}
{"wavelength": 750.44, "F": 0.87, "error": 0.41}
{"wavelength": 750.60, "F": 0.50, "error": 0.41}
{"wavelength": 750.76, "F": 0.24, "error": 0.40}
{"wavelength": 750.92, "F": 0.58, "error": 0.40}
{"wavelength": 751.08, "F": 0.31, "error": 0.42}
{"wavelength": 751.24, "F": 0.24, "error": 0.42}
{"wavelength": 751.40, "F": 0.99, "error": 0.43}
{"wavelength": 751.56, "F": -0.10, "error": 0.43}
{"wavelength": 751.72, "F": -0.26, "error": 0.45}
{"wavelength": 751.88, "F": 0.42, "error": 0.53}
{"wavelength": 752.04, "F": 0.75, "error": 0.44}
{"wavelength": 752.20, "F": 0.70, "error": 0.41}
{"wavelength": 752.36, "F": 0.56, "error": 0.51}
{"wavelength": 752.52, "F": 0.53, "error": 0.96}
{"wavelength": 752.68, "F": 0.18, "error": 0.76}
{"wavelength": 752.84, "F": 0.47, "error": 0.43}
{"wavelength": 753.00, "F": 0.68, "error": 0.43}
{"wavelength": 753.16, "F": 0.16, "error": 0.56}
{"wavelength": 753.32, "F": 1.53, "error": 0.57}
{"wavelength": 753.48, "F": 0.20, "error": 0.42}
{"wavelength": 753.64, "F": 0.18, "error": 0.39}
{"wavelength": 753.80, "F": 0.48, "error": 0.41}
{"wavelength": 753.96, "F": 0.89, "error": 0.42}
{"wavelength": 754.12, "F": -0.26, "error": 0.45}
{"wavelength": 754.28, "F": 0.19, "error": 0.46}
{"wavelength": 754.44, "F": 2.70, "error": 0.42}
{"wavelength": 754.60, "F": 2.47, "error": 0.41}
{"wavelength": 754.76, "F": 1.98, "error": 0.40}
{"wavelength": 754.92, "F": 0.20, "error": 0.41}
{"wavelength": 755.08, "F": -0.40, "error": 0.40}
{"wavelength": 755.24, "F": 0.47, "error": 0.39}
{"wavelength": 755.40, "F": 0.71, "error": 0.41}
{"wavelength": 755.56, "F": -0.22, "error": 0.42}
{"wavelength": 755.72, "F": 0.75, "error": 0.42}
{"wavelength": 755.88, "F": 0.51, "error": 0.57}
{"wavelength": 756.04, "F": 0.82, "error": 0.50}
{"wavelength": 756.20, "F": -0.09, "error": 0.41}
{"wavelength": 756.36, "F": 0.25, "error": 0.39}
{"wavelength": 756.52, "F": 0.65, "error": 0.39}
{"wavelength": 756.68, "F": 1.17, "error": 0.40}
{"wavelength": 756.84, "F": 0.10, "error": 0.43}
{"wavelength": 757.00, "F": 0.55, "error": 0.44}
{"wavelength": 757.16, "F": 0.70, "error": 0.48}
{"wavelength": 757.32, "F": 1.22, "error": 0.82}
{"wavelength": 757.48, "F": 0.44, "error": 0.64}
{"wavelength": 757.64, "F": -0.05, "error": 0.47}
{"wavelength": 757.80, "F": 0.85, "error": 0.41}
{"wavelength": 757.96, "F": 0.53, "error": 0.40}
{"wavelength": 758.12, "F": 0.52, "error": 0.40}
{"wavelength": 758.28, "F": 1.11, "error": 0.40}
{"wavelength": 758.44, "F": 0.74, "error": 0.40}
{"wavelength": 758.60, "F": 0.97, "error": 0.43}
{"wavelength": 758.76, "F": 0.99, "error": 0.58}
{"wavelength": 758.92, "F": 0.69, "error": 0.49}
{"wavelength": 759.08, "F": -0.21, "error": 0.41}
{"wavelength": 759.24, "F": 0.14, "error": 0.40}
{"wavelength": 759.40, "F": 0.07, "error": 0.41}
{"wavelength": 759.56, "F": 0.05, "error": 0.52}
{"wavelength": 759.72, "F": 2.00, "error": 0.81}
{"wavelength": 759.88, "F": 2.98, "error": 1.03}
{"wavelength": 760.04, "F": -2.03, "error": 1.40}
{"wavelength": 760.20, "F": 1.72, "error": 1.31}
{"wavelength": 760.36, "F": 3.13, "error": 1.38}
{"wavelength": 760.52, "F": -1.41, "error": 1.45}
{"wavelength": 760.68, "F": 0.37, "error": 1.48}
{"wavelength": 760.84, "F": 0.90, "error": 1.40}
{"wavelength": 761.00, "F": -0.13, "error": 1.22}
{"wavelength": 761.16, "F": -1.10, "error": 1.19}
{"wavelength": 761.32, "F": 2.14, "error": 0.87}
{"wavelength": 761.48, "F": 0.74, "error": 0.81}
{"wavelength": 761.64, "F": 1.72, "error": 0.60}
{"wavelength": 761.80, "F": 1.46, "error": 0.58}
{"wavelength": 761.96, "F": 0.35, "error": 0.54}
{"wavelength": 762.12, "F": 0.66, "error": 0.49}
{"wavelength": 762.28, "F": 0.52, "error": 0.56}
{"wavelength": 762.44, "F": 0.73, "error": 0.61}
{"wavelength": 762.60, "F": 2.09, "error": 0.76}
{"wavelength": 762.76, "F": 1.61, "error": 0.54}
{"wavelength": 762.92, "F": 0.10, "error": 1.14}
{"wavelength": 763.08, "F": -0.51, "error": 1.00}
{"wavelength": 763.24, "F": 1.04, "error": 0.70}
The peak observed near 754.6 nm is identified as H-gamma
